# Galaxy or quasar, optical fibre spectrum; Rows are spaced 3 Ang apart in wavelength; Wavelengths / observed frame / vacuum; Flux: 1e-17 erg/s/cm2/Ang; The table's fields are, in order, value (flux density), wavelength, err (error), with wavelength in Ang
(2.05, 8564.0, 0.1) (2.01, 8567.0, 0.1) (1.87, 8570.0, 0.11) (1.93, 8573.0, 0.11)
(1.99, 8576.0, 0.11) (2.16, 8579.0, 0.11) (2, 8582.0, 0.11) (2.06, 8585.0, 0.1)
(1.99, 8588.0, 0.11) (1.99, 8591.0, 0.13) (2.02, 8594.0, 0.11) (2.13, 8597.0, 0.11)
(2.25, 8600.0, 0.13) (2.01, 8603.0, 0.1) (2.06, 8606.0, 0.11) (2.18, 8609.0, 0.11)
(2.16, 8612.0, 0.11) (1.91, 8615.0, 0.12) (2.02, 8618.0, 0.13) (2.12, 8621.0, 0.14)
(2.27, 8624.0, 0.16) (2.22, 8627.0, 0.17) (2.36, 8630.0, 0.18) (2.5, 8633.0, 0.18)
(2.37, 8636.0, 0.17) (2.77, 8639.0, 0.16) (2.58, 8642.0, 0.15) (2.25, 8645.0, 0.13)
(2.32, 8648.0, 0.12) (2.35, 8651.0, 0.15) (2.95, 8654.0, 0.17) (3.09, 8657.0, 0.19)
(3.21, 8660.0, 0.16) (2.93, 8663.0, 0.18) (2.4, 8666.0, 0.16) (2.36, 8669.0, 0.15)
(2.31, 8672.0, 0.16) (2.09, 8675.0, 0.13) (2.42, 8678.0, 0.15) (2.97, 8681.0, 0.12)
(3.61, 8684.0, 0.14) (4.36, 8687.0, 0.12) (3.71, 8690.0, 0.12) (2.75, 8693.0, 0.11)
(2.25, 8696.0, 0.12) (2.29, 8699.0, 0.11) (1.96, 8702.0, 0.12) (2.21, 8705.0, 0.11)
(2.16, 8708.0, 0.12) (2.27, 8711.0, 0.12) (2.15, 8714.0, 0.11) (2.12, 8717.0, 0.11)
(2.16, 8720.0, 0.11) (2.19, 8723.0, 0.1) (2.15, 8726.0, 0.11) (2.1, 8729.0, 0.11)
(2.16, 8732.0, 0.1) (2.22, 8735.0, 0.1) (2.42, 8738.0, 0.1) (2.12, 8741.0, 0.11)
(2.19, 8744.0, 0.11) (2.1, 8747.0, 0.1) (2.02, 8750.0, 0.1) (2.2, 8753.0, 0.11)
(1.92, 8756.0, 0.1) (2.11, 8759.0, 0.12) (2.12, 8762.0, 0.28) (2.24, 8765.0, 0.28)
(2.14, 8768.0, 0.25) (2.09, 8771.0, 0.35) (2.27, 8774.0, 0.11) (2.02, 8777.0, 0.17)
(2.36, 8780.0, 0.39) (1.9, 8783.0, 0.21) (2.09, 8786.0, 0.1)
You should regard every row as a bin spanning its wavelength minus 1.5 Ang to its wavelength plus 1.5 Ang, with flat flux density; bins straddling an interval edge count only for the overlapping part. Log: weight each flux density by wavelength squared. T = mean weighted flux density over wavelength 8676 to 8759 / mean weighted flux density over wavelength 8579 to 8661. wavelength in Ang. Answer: 1.07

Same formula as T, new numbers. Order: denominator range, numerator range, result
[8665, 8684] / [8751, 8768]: 0.86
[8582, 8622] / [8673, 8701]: 1.44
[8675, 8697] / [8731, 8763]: 0.70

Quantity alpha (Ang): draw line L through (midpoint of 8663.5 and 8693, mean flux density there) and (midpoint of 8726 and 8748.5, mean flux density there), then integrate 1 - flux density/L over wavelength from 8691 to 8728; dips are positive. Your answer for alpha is 4.2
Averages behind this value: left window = 2.91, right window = 2.18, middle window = 2.24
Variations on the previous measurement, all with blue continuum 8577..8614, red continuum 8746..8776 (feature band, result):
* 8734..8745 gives -0.7 Ang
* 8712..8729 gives -0.3 Ang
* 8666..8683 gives -2.9 Ang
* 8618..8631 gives -0.8 Ang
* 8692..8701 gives -1.2 Ang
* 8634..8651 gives -2.9 Ang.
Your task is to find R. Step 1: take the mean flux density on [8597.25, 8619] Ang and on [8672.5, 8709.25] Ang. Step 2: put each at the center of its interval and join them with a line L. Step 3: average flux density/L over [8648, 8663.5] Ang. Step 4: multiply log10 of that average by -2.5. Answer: -0.16 mag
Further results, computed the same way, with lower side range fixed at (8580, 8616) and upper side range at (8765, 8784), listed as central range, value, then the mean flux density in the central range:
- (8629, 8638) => -0.17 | 2.43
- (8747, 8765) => 0.02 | 2.09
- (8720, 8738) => -0.03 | 2.19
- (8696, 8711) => -0.03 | 2.18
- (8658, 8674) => -0.25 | 2.64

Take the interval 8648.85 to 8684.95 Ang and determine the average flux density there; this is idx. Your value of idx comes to 2.7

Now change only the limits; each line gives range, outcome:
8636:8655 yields 2.51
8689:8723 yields 2.34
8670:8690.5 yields 3.02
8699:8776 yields 2.15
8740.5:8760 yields 2.09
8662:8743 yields 2.47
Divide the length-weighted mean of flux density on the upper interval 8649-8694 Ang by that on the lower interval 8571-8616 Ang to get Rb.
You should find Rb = 1.4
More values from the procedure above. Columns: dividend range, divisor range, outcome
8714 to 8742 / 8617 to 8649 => 0.93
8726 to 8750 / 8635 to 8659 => 0.84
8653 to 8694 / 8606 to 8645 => 1.29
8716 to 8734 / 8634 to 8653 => 0.88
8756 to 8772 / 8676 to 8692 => 0.63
